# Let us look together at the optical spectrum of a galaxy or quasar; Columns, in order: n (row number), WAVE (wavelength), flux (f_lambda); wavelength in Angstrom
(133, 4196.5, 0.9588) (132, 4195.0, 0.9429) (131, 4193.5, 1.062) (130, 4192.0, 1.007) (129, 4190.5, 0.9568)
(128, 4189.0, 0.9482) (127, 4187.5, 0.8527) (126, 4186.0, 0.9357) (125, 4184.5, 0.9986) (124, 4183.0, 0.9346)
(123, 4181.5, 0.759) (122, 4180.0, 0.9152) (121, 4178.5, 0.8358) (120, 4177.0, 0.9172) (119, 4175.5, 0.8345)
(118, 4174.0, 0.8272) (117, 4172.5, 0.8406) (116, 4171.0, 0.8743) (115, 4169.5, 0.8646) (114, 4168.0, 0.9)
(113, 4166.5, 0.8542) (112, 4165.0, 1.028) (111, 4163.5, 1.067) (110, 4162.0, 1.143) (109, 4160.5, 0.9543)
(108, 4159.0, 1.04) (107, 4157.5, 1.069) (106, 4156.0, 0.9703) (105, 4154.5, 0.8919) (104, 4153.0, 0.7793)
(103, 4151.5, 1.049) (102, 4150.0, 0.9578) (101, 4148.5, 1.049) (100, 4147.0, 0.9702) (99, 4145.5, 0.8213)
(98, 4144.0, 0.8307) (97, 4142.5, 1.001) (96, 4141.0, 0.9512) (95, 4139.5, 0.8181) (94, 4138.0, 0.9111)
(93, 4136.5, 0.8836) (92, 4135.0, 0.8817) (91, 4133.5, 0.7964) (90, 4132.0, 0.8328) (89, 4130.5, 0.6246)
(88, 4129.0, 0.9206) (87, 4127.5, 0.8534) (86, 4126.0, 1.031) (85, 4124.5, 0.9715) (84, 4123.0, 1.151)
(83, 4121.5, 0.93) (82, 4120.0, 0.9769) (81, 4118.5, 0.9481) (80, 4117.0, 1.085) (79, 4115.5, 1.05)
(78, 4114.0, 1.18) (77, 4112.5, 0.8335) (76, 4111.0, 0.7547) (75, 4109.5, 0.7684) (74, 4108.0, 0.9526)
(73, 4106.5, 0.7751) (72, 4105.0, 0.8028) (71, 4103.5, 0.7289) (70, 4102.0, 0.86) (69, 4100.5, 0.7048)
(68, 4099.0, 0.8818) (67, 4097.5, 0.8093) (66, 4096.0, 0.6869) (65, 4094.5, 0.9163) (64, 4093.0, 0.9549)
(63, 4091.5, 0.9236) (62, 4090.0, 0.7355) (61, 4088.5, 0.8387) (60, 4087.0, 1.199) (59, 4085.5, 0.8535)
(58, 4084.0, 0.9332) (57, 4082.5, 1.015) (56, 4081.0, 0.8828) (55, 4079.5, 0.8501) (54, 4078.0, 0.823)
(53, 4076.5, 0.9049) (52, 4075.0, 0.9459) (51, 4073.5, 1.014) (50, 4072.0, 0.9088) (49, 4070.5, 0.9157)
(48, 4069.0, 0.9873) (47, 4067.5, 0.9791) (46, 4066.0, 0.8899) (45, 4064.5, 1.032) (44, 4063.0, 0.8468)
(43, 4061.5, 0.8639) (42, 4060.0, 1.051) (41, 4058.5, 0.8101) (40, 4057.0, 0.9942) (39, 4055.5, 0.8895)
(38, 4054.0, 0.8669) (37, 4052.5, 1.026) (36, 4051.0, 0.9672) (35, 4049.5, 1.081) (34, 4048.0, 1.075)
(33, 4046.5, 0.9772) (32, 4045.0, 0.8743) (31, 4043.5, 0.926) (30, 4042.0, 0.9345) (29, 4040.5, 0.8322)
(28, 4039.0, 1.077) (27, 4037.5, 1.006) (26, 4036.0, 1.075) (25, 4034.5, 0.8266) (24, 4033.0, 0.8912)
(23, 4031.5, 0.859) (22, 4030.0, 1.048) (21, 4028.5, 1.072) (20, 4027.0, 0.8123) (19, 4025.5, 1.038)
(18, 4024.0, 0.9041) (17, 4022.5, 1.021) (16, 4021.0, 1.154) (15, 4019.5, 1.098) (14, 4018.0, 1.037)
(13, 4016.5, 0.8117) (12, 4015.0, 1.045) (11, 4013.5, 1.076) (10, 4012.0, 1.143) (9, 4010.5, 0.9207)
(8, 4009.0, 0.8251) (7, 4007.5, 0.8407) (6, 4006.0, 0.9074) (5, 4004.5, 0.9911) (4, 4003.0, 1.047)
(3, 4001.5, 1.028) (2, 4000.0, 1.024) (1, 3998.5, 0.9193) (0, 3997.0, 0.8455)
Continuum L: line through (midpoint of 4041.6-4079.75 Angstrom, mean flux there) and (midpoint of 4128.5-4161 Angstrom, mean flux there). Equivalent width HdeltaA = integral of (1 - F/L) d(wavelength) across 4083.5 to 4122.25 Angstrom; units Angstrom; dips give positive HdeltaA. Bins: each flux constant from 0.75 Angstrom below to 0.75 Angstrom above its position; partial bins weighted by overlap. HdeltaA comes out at 1.6 Angstrom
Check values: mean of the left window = 0.941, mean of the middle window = 0.888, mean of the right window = 0.909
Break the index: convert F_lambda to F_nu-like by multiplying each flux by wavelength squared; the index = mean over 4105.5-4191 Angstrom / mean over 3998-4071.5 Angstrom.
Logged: 1.01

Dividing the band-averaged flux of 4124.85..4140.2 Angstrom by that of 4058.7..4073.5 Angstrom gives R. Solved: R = 0.9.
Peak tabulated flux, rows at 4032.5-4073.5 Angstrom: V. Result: 1.081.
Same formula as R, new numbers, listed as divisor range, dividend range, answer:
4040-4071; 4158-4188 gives 0.97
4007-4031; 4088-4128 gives 0.90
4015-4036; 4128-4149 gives 0.90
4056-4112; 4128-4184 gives 1.02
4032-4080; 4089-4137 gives 0.94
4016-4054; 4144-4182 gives 0.95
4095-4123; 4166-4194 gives 1.02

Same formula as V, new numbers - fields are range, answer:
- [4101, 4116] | 1.18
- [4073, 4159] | 1.199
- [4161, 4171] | 1.143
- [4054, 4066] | 1.051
